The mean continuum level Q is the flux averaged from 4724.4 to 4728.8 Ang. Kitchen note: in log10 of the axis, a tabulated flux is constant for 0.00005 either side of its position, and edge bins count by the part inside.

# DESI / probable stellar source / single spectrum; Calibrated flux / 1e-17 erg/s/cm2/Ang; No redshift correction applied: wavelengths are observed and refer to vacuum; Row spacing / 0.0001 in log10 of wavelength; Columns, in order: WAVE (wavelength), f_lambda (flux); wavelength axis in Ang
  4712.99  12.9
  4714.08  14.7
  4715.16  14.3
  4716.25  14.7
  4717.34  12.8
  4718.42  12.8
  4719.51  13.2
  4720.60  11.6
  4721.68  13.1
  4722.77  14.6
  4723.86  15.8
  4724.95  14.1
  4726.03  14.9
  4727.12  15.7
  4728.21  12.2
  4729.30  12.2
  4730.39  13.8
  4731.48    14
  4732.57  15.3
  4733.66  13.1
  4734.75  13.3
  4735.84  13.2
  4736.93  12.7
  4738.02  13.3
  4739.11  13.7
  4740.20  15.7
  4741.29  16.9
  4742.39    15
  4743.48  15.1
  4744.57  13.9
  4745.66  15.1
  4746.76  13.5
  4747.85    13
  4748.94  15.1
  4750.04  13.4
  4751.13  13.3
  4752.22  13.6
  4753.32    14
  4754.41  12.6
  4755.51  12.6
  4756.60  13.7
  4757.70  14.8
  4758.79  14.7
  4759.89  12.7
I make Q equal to 14.2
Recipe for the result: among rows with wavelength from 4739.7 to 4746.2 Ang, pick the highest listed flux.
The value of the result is 16.9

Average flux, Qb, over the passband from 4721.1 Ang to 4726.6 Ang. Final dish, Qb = 14.5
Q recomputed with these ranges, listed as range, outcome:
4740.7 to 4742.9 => 15.9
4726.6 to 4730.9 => 13.4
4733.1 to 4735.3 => 13.2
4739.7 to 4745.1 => 15.3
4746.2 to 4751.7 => 13.7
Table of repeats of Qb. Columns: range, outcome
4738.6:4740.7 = 14.7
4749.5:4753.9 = 13.6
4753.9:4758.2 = 13.4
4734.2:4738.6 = 13.1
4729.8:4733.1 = 14.3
